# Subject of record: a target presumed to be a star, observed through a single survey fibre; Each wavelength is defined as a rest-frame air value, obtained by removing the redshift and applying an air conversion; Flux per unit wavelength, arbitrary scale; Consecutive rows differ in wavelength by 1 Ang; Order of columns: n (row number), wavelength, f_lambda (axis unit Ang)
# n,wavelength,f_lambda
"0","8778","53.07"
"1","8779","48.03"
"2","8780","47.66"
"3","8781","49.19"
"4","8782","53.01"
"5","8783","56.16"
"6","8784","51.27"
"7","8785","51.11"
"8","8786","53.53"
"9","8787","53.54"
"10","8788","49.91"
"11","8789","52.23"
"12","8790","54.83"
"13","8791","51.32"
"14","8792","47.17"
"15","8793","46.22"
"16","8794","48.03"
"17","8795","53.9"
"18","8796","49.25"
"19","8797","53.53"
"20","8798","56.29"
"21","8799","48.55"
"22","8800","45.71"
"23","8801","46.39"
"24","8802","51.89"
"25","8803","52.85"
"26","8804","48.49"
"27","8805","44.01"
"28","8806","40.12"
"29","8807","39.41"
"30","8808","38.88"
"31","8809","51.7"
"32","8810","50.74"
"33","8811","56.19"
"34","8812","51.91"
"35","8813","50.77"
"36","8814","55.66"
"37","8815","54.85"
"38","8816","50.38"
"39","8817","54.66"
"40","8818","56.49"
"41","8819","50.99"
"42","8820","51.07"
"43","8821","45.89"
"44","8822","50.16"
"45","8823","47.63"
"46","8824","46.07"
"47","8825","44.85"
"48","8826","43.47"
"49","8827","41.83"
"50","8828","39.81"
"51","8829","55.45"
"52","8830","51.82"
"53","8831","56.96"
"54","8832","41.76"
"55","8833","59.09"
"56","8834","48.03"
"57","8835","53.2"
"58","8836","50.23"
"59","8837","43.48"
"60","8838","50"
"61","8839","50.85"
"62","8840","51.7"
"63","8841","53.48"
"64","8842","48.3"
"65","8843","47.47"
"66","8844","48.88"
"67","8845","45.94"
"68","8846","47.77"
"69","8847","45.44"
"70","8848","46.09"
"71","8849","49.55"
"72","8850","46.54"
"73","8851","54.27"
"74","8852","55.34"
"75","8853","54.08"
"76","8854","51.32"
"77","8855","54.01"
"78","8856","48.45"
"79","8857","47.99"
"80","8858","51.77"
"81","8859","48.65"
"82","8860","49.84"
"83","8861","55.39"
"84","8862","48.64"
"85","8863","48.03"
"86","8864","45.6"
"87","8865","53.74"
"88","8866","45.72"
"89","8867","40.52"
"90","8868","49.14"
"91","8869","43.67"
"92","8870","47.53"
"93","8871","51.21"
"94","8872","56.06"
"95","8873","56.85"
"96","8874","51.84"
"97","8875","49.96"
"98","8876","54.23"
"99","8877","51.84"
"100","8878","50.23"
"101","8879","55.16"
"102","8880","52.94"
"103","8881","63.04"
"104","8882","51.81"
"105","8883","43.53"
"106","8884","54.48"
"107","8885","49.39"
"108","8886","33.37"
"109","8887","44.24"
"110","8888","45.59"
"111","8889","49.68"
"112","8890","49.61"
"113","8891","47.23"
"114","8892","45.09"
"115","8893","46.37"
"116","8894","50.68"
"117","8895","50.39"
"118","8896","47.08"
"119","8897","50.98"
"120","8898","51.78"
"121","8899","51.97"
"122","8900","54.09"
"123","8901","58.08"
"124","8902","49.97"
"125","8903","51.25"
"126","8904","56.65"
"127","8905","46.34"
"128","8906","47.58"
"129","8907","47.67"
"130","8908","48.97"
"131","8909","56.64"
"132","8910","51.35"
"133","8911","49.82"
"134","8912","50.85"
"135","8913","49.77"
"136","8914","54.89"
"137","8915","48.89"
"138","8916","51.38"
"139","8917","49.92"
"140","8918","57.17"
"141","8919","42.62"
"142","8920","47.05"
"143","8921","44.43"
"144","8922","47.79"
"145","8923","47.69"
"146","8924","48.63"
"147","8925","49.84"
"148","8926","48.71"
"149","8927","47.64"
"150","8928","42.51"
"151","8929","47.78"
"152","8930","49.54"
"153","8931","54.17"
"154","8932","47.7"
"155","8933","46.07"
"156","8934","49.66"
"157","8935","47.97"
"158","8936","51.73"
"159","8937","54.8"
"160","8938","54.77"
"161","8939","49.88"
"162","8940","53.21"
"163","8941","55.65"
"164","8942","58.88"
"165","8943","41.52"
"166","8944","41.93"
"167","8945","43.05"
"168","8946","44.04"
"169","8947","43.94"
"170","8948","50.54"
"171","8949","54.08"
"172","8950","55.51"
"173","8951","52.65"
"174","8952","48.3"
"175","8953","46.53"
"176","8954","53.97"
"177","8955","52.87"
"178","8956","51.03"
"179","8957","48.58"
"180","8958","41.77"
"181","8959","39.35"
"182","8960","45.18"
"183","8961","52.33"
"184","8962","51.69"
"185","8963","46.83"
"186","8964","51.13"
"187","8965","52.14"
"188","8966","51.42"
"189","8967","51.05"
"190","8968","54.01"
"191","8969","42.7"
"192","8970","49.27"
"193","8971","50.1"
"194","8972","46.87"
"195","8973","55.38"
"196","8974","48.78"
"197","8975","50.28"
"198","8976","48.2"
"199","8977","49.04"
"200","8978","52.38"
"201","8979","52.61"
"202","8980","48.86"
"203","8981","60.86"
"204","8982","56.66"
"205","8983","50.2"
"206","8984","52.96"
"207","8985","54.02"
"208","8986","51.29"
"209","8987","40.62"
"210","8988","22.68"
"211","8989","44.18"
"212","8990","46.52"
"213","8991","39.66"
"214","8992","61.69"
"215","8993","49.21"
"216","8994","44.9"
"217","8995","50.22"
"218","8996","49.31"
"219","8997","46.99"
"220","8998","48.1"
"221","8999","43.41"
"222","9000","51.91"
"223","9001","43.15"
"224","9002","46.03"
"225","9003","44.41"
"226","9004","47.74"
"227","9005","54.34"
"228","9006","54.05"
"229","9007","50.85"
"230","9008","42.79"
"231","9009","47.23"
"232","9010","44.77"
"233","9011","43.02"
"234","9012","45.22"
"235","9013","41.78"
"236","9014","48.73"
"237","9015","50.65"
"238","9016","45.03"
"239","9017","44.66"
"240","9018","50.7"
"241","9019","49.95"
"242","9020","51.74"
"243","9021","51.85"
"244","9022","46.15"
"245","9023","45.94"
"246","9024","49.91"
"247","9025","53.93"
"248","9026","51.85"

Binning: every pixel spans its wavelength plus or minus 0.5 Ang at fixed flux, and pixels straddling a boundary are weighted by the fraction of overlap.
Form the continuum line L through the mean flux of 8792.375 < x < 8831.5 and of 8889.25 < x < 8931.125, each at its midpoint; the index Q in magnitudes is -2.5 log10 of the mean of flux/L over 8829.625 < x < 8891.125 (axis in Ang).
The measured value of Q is -0.01 mag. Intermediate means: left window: 49.3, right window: 49.7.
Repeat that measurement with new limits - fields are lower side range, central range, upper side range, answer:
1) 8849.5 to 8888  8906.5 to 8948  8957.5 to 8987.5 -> 0.017 mag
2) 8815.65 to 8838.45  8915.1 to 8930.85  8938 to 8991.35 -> 0.018 mag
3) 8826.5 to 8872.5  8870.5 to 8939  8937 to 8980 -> -0.013 mag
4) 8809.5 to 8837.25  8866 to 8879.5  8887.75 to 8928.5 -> -0.013 mag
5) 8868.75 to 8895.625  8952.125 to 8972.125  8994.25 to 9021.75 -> -0.011 mag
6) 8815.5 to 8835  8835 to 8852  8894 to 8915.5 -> 0.016 mag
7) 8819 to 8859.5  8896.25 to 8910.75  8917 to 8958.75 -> -0.052 mag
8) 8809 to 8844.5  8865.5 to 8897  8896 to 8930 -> 0.015 mag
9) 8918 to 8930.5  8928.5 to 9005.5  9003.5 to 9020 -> -0.035 mag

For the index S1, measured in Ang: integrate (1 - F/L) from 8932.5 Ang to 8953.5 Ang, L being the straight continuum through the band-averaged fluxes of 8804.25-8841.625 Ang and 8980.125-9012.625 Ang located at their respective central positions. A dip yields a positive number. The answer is -0.7 Ang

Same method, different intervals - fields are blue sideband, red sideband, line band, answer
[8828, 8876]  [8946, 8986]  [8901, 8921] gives -0.15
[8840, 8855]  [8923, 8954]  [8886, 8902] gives 0.19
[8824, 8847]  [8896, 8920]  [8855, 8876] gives -0.03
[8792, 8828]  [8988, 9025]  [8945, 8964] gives -0.36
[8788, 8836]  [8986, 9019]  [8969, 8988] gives -1.27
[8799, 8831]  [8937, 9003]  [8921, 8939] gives -0.05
